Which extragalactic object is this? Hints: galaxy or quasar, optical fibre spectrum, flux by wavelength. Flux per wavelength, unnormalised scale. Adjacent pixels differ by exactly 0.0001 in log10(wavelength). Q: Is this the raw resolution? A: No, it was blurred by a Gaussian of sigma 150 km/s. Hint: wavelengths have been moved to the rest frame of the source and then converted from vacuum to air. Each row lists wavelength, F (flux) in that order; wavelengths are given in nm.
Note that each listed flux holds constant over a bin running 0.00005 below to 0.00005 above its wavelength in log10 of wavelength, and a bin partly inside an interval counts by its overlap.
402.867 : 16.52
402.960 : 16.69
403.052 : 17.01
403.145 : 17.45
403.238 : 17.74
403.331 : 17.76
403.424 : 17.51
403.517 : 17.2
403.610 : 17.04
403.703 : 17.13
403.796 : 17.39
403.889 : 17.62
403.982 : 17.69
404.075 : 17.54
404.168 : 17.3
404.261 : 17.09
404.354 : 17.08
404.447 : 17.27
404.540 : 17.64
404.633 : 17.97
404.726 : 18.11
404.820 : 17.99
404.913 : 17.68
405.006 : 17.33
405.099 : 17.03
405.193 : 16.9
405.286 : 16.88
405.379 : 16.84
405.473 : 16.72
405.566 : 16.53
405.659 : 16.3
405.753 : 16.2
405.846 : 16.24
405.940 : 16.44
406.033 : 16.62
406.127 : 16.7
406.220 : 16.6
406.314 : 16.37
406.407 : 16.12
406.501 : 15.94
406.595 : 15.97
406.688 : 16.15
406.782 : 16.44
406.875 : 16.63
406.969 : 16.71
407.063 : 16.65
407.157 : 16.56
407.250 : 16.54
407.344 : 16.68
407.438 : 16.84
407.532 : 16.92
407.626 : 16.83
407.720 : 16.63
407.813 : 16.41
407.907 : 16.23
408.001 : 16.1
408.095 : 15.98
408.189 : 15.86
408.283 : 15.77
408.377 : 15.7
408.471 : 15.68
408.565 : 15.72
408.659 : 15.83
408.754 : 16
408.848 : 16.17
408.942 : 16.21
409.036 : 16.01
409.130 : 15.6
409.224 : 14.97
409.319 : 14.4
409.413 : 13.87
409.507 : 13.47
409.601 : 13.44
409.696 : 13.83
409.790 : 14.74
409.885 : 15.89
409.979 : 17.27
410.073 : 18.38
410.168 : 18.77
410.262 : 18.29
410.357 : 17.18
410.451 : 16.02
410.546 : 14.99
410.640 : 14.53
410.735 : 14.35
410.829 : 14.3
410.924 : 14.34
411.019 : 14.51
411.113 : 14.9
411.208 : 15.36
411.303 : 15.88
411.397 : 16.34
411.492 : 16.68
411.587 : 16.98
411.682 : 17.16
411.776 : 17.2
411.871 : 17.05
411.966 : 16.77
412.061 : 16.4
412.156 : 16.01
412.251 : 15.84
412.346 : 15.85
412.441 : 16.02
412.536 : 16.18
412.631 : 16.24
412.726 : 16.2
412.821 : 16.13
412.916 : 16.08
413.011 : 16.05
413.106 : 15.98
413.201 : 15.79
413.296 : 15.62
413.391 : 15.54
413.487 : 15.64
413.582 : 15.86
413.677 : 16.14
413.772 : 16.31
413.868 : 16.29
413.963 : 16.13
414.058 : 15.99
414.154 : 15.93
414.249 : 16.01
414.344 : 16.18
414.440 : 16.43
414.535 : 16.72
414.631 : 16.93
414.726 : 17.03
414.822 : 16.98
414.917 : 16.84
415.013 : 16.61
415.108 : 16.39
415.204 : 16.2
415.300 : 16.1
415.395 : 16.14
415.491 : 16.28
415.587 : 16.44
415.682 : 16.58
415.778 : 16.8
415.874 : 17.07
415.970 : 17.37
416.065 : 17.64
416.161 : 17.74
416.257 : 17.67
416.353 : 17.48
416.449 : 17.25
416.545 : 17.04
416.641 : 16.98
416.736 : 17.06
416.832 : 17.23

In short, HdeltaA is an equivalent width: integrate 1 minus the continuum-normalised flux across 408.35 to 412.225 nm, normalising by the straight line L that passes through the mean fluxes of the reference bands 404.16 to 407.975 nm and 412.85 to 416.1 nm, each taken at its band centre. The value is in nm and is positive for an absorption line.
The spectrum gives 0.18 nm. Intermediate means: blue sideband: 16.8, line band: 15.8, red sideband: 16.4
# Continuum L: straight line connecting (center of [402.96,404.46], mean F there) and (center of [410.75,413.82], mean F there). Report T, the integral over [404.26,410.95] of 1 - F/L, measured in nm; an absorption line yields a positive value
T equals 0.19 nm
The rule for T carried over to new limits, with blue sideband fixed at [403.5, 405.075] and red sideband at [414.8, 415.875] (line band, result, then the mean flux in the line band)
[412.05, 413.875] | 0.08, 16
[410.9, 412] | 0.05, 16.1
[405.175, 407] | 0.09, 16.5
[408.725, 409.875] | 0.14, 14.9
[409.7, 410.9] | 0.06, 16.1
